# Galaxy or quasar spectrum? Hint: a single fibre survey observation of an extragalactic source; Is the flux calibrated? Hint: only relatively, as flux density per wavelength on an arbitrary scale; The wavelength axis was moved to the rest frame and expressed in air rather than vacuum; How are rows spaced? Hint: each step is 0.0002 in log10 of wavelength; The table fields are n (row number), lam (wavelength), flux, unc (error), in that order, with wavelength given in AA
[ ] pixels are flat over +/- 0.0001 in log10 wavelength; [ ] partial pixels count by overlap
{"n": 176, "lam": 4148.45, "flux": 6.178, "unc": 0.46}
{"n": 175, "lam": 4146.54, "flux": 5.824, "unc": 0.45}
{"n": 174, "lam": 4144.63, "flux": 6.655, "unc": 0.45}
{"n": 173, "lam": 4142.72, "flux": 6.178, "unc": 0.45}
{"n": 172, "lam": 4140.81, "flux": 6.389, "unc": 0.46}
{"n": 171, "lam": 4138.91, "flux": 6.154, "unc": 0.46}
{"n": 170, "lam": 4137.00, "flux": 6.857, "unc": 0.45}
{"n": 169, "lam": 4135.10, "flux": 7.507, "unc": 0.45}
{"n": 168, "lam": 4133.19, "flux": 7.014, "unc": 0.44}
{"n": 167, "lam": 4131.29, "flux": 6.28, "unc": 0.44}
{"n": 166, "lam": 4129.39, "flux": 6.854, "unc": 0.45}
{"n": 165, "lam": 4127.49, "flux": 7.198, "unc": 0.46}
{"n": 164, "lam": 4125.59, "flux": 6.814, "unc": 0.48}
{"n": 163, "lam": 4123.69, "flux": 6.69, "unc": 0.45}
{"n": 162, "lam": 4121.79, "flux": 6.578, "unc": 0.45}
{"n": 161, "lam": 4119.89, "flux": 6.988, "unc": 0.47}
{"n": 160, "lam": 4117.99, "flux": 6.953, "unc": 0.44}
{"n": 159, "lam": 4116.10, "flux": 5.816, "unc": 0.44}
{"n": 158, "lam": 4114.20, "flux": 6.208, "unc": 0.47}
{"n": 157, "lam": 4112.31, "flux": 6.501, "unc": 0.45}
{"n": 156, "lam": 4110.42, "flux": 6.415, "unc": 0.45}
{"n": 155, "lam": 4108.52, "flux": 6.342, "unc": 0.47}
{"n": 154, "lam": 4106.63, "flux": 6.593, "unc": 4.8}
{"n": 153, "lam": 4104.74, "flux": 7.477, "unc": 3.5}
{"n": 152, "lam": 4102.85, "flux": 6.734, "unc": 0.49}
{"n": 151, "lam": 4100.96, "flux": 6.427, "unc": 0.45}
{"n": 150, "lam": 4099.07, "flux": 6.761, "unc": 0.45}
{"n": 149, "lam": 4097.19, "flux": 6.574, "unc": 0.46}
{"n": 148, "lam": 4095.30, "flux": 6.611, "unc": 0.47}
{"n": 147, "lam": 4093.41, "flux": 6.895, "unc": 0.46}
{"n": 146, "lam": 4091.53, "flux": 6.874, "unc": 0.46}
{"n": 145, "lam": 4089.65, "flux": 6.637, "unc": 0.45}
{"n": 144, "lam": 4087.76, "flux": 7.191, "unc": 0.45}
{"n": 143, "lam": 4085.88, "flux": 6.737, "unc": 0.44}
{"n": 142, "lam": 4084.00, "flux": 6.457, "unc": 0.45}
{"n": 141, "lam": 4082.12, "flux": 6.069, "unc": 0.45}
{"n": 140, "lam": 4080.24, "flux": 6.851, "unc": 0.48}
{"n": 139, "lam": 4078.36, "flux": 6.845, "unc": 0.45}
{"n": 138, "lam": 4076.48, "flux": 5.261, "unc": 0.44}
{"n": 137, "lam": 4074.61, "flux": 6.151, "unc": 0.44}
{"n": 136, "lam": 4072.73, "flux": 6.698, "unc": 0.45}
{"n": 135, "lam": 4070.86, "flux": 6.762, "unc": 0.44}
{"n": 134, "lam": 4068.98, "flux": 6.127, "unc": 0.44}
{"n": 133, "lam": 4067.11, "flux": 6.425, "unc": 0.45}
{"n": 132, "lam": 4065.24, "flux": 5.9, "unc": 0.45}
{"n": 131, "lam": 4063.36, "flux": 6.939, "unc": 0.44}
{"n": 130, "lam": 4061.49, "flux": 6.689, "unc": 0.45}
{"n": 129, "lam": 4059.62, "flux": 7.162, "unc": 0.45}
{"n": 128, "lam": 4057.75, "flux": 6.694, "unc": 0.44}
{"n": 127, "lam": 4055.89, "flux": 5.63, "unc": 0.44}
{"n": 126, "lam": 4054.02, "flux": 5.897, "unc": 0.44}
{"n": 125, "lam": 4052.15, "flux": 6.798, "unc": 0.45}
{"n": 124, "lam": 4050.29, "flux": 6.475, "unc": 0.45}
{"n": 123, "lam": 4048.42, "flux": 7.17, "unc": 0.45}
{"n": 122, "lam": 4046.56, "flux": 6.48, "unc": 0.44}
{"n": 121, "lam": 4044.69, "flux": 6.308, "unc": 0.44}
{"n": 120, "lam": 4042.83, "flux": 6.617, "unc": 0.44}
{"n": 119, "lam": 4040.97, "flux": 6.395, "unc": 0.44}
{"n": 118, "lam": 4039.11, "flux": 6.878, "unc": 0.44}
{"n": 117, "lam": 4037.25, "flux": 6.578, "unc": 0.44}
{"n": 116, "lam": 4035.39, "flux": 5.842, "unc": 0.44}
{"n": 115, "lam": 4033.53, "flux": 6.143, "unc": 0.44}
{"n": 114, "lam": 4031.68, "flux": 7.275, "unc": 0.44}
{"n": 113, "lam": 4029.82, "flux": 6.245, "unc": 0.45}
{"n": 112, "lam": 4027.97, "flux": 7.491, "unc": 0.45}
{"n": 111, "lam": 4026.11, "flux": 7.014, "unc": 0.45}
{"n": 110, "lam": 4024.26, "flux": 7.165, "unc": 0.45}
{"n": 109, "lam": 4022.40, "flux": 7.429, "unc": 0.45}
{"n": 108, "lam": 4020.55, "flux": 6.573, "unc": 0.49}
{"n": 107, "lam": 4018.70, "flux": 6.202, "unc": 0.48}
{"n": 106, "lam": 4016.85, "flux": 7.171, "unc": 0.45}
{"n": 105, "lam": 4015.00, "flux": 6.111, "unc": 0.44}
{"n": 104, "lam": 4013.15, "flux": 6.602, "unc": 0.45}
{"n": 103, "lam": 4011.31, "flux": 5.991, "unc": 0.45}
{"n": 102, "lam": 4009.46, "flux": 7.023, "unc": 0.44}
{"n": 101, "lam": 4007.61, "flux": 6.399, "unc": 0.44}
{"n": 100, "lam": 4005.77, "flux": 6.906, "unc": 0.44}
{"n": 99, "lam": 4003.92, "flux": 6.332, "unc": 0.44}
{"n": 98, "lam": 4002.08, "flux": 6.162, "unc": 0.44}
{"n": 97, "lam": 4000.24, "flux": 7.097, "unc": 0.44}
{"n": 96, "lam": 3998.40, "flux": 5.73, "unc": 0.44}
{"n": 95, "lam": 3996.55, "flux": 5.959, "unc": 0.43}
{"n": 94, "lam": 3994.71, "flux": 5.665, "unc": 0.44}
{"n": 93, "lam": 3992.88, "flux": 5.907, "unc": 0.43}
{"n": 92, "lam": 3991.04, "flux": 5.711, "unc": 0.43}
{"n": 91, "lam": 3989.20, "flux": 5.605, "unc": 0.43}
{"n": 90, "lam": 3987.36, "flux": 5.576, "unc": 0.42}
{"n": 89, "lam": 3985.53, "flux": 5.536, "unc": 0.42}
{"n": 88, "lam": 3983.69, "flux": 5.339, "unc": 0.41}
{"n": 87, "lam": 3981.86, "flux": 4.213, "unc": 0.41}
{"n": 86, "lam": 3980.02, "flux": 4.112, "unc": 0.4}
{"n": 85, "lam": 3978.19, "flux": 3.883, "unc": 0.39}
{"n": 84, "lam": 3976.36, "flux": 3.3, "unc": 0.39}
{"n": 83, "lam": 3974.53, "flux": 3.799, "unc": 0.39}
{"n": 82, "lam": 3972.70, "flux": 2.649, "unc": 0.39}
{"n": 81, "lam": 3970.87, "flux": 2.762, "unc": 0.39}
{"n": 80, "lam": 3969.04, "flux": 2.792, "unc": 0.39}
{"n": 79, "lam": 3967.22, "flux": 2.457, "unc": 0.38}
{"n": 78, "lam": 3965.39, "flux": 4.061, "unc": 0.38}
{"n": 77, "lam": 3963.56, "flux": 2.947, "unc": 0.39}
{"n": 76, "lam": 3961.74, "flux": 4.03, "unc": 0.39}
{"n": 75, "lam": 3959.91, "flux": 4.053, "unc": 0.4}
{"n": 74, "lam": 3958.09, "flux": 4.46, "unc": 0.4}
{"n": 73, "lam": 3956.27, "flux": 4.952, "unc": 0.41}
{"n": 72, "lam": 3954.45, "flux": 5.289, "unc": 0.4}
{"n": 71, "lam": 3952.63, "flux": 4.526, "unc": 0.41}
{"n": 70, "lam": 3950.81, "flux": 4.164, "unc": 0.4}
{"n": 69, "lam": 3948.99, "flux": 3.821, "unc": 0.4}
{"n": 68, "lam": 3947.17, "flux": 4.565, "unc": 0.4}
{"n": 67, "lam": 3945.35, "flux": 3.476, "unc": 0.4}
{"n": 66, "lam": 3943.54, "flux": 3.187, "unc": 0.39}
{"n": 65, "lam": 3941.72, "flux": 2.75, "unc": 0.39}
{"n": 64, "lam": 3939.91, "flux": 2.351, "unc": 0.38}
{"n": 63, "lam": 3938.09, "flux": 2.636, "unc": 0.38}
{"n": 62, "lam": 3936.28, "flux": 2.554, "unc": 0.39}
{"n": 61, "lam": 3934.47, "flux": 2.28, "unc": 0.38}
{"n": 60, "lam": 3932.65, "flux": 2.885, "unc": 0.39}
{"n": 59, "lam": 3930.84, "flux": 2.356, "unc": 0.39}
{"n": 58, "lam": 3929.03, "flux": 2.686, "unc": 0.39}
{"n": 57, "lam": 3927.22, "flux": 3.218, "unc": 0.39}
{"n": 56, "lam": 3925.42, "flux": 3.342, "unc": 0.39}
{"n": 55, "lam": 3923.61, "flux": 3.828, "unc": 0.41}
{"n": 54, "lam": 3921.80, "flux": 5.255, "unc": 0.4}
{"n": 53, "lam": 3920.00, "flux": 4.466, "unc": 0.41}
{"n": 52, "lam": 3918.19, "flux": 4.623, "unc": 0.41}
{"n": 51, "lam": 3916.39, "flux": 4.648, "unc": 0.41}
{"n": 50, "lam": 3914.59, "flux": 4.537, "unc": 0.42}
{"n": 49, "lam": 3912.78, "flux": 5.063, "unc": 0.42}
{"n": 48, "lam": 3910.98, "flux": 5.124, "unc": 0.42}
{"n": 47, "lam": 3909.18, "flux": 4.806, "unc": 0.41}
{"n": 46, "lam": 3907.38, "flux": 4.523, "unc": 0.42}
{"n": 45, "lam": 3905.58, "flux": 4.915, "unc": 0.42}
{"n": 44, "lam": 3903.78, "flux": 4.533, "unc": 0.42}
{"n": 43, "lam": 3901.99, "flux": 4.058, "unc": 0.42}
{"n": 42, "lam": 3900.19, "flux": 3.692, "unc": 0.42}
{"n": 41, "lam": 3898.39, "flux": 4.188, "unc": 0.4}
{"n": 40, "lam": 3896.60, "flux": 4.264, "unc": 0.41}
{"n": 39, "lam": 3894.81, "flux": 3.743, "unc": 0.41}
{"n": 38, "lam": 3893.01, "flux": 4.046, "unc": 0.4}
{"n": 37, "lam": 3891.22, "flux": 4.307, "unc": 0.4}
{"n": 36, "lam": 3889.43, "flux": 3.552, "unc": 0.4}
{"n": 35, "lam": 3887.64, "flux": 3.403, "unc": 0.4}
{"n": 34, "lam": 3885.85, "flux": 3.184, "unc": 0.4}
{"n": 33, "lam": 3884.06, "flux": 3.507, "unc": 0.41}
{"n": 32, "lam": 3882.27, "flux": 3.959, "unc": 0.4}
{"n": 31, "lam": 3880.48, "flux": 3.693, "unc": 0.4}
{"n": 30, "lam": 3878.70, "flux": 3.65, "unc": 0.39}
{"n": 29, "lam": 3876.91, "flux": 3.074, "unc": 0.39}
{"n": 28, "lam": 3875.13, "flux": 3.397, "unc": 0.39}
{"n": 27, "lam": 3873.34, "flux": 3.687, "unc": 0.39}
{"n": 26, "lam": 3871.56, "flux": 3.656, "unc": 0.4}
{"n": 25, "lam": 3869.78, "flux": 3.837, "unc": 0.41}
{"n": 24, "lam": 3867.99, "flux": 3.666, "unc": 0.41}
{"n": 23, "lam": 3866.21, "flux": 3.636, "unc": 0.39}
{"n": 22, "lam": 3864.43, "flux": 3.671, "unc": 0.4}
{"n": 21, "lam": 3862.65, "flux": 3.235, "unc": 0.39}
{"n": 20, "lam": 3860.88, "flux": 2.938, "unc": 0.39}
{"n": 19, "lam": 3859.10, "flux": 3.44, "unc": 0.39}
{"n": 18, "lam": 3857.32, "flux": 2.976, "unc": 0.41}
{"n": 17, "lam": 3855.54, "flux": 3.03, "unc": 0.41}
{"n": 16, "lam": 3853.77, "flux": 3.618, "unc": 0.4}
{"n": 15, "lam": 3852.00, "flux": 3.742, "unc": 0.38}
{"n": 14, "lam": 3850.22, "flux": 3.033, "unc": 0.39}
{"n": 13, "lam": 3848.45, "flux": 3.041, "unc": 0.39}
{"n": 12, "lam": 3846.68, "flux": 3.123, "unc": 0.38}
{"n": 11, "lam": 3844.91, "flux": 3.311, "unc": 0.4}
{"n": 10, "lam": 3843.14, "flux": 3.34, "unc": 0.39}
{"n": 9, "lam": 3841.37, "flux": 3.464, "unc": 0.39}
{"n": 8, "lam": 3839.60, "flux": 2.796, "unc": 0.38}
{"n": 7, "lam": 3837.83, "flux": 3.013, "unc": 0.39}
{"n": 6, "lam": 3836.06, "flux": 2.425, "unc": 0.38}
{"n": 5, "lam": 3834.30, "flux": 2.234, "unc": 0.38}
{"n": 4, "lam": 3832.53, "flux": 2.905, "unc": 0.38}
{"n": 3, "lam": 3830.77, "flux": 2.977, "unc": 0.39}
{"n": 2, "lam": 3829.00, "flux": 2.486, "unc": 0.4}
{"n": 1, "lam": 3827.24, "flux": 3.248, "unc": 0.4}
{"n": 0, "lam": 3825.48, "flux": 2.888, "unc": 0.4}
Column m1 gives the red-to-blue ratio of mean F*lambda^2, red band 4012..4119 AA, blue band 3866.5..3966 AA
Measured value 1.8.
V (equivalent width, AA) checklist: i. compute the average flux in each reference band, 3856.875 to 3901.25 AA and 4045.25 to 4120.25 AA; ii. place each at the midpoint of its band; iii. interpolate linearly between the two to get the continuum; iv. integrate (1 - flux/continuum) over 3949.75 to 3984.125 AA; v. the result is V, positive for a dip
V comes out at 7.1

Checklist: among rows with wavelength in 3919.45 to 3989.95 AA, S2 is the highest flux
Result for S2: 5.605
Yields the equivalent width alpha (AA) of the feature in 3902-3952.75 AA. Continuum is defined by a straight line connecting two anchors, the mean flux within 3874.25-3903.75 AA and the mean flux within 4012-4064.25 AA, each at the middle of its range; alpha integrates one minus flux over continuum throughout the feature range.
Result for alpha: 7.1 AA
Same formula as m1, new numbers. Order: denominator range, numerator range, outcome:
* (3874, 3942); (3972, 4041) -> 1.66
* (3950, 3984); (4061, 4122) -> 1.81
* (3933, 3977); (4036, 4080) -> 1.95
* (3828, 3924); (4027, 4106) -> 1.95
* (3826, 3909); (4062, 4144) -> 2.12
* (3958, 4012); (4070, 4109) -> 1.42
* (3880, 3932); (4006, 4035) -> 1.76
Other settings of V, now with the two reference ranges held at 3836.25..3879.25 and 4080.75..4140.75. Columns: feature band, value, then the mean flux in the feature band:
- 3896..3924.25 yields -3.6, 4.54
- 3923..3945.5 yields 7.7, 2.86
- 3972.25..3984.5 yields 2.5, 3.94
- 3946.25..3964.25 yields 1.3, 4.3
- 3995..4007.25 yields -2.6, 6.33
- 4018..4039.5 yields -4.4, 6.74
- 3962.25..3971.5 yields 3.3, 3.06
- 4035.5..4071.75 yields -3.6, 6.51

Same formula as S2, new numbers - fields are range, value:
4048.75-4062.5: 7.162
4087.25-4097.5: 7.191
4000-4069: 7.491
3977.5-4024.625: 7.429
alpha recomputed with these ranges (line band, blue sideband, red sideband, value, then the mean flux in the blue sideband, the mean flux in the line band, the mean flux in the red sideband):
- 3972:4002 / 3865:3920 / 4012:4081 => 3.0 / 4.04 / 5.06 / 6.56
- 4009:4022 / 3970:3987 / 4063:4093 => -4.2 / 4.01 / 6.55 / 6.49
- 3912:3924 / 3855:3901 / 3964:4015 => -1.5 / 3.6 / 4.66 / 5.1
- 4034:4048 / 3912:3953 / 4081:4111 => -2.0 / 3.6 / 6.46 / 6.68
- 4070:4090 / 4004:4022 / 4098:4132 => 0.3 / 6.57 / 6.51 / 6.65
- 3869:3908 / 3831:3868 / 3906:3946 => -4.8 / 3.16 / 3.85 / 3.68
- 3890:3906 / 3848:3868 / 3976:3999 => -1.1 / 3.33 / 4.16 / 5.15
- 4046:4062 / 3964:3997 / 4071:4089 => -1.7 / 4.37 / 6.56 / 6.49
